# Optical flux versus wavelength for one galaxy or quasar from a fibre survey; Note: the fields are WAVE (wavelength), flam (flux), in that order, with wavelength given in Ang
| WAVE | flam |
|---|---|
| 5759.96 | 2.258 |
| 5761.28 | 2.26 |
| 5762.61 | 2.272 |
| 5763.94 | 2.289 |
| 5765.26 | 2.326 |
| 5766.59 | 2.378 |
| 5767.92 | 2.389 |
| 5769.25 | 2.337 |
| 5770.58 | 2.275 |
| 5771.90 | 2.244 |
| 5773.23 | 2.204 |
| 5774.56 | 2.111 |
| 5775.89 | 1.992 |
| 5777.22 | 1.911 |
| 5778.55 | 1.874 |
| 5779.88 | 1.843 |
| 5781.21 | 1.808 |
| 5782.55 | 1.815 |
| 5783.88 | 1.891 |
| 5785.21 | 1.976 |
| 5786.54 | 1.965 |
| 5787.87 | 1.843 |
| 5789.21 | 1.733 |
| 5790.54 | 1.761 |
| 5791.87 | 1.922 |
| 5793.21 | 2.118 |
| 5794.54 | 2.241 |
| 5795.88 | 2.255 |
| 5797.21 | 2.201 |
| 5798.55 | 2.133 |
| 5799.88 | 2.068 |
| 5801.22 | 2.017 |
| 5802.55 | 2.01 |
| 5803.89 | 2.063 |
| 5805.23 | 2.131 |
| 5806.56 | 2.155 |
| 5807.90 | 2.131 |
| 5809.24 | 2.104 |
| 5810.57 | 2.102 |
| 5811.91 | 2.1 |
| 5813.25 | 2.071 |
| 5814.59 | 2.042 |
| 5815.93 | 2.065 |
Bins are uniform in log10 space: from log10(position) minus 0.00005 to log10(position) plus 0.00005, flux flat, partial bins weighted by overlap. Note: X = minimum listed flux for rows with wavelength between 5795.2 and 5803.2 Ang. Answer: 2.01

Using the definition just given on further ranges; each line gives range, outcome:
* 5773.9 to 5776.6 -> 1.992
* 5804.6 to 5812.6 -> 2.1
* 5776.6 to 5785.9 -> 1.808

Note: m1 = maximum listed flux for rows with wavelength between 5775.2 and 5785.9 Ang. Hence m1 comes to 1.992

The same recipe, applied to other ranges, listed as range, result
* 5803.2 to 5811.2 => 2.155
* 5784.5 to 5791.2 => 1.976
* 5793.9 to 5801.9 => 2.255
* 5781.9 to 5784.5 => 1.891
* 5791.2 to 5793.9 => 2.118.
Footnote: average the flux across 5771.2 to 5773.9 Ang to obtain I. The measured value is 2.23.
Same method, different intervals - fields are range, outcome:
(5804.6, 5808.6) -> 2.14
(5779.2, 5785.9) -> 1.87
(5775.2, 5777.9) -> 1.95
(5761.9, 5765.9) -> 2.3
